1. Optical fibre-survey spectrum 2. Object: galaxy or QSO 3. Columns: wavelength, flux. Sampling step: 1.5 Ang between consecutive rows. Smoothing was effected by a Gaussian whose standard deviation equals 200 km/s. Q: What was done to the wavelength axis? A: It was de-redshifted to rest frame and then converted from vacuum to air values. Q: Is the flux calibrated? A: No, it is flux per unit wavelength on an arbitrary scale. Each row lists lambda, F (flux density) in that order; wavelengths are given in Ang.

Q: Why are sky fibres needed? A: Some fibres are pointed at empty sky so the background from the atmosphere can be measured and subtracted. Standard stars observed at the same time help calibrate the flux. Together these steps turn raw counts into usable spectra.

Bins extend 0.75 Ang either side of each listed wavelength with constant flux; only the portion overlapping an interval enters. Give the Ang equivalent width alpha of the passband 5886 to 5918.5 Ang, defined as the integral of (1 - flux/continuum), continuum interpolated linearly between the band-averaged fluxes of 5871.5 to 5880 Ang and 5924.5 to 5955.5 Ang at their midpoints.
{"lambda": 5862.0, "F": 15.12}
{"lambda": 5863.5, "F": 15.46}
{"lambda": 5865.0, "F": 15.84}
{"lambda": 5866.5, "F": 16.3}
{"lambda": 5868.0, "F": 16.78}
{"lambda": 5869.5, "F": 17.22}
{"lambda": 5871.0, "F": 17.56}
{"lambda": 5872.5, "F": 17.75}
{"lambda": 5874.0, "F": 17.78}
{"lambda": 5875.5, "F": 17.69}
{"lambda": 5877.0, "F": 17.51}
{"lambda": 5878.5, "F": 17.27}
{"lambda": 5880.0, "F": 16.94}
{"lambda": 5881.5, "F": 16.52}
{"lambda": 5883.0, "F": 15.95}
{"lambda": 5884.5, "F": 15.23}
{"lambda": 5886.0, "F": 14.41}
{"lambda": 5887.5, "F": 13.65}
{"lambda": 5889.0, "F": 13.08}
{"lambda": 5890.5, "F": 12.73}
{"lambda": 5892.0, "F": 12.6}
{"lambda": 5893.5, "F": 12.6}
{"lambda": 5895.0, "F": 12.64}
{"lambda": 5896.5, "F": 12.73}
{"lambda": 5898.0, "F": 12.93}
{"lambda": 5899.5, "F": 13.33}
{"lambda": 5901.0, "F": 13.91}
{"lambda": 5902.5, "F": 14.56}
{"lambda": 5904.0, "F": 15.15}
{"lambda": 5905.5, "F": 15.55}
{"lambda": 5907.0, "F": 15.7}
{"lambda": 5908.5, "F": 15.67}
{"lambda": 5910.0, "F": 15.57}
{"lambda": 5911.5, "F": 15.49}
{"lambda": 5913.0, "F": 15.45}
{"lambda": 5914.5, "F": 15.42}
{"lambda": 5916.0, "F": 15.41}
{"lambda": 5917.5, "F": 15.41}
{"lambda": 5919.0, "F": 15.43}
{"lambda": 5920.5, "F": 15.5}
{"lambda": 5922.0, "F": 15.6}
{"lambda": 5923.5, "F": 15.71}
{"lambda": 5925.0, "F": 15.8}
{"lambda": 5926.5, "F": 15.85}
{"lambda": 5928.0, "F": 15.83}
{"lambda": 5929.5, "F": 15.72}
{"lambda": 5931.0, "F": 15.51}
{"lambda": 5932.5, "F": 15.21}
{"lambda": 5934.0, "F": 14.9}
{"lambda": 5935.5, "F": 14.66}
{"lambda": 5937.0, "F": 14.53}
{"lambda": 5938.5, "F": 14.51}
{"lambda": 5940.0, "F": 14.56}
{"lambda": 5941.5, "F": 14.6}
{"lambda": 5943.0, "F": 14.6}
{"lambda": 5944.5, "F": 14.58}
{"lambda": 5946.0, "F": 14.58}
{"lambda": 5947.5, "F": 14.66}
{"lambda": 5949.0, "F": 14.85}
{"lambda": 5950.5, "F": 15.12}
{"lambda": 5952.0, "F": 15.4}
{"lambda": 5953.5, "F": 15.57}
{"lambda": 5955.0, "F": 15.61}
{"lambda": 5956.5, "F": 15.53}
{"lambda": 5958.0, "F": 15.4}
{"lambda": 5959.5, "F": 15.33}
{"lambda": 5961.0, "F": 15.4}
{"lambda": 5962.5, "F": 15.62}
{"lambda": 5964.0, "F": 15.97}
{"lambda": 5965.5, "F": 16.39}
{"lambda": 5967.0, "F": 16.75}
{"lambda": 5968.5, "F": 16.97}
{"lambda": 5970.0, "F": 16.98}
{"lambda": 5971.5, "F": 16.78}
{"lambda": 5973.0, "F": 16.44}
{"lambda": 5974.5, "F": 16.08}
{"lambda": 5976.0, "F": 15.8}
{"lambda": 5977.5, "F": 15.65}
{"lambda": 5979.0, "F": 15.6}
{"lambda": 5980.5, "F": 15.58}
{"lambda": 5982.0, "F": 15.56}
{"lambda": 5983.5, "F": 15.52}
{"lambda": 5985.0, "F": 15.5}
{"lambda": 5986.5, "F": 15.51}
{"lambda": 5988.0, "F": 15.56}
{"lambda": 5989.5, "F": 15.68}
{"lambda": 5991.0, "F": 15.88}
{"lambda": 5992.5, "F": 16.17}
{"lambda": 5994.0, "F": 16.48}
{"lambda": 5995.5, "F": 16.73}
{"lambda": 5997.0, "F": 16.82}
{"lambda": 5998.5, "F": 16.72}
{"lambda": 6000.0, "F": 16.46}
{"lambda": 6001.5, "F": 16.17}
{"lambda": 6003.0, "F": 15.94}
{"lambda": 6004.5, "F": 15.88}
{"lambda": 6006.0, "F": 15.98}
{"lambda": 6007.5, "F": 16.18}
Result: 4.4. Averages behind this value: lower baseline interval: 17.5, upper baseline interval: 15.1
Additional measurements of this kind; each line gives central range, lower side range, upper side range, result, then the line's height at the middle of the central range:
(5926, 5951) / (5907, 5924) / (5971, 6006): 1.2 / 15.7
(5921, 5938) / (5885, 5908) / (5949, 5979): -0.7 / 14.8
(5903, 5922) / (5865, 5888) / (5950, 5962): 0.7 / 16.1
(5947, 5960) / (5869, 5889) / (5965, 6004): 0.8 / 16.2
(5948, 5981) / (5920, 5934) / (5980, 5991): -0.6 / 15.6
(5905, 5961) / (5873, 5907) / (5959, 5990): 0.4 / 15.4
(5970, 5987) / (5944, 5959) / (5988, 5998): 0.0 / 15.9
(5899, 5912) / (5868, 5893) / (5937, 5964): 0.5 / 15.6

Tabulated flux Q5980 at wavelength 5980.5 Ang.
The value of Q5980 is 15.58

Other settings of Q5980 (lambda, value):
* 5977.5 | 15.65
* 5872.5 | 17.75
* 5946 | 14.58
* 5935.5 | 14.66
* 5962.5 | 15.62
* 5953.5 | 15.57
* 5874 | 17.78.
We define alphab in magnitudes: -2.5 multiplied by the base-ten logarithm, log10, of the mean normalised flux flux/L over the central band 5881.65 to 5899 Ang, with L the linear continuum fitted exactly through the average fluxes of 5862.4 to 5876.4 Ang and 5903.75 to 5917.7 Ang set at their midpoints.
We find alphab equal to 0.19 mag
